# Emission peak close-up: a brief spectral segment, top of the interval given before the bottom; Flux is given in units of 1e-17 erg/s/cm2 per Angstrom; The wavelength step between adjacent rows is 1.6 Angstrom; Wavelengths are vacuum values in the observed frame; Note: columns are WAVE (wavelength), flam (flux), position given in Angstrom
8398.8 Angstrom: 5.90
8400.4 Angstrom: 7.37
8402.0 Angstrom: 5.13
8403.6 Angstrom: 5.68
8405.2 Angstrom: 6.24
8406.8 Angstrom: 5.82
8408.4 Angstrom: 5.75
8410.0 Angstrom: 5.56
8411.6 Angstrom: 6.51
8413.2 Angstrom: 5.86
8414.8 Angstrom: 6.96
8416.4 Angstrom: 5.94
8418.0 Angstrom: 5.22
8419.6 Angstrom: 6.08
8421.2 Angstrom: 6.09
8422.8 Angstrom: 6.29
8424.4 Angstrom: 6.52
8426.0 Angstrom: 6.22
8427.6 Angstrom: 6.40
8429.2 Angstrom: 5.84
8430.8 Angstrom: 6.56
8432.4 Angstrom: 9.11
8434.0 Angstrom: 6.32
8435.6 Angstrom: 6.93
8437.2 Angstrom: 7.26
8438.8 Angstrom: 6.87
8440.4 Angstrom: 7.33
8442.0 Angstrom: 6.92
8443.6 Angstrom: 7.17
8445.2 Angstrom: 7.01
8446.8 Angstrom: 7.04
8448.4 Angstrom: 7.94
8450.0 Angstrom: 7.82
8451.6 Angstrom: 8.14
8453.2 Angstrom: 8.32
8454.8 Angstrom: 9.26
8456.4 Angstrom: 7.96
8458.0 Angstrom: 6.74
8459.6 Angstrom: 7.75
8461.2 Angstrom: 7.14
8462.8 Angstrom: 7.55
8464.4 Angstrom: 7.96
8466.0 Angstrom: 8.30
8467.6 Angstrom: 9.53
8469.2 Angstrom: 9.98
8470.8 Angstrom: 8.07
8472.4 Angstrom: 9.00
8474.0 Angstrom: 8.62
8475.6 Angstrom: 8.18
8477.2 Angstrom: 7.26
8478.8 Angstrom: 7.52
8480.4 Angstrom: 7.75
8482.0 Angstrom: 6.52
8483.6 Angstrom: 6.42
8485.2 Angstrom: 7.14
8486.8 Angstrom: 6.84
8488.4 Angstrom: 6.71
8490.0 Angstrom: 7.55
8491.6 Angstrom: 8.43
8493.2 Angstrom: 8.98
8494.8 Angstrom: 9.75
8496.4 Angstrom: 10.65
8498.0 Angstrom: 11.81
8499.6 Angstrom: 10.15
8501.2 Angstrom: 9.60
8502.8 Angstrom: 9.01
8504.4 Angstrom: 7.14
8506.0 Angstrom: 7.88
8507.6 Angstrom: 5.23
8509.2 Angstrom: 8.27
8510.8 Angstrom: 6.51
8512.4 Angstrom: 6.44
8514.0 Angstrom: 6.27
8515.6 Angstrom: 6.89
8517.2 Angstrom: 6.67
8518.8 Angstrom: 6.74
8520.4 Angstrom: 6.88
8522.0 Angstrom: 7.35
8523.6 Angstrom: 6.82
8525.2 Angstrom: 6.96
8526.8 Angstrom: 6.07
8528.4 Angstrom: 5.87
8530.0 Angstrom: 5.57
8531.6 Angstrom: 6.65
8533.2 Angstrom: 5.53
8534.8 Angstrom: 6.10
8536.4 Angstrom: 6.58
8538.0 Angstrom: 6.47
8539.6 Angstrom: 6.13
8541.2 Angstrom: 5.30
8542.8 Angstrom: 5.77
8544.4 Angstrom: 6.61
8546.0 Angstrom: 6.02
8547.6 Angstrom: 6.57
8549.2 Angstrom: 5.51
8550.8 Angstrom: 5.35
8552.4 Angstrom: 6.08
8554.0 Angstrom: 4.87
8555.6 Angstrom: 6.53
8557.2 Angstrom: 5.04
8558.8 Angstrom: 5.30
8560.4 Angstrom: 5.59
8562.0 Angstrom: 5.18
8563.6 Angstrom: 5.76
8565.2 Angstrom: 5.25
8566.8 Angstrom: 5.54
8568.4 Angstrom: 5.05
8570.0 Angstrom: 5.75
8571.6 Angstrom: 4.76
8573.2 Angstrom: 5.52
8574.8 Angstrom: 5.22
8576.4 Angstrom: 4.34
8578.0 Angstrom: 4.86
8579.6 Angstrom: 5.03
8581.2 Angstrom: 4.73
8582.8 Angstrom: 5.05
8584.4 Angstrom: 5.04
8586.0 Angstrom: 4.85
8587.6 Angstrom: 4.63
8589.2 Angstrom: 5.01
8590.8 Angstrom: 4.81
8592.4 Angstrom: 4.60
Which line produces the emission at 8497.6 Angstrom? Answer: [N II]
